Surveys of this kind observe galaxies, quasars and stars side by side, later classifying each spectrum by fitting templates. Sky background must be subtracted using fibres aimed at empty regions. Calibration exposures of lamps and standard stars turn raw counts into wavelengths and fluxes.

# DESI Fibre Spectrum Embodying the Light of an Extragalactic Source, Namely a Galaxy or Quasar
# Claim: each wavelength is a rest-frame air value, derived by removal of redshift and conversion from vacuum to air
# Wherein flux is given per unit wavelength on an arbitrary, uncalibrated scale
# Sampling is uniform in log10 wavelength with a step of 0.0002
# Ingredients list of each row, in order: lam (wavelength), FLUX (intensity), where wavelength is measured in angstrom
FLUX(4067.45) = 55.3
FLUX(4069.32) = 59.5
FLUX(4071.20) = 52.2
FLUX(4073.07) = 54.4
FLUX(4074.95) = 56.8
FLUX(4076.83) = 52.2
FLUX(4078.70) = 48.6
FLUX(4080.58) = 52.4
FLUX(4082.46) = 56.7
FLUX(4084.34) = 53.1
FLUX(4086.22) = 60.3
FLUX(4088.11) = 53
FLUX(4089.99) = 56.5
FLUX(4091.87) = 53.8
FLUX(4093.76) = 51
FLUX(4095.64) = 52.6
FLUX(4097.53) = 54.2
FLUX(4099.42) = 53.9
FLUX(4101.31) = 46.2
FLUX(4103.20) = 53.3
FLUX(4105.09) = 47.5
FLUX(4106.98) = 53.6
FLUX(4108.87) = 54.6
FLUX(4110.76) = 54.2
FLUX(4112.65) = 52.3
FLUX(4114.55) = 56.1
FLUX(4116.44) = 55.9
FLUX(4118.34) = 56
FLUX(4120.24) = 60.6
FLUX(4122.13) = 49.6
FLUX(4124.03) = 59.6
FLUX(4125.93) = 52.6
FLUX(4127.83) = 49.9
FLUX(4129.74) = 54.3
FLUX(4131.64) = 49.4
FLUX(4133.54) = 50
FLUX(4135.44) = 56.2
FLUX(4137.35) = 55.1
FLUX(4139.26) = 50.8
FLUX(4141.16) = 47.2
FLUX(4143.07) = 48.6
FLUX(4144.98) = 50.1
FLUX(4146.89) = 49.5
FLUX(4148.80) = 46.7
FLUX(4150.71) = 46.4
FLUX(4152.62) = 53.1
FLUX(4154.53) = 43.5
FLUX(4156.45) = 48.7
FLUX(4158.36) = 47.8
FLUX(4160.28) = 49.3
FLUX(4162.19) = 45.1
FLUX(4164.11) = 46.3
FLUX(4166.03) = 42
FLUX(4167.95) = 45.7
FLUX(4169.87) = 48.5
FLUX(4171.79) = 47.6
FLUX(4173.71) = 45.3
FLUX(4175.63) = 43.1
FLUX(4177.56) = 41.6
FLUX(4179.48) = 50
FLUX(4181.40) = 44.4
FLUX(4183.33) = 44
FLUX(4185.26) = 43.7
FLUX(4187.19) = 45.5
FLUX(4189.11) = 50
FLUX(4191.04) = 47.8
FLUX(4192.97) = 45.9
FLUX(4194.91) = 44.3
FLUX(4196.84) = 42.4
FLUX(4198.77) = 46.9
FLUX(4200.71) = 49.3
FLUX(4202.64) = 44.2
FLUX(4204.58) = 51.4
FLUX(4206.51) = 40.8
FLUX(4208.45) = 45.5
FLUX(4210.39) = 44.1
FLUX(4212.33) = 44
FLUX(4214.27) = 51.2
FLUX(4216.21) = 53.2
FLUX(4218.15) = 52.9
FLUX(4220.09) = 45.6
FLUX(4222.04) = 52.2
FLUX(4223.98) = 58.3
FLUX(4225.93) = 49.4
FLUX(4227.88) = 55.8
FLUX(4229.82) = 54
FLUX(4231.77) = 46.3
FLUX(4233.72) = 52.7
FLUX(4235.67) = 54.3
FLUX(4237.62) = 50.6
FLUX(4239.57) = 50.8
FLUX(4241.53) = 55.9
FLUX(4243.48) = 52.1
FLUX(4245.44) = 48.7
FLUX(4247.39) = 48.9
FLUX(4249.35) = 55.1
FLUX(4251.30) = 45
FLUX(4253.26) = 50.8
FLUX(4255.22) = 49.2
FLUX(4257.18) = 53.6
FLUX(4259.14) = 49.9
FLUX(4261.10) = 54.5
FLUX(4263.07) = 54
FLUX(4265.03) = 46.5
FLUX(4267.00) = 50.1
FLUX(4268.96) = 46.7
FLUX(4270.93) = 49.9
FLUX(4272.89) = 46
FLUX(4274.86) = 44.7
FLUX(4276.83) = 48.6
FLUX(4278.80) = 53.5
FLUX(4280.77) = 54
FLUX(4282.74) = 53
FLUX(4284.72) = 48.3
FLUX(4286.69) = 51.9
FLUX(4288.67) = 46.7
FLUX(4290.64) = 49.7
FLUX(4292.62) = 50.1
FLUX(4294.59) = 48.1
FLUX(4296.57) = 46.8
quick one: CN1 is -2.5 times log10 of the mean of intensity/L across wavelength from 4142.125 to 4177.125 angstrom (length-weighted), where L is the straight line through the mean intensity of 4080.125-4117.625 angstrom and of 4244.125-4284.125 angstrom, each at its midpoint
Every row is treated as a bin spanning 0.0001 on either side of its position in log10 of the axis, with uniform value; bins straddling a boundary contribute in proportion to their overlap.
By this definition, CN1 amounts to 0.12 mag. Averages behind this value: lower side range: 53.6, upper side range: 50.1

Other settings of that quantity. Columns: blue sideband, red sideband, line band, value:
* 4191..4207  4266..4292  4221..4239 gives -0.11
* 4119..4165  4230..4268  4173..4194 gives 0.12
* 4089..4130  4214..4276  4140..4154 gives 0.09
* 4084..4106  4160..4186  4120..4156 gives -0.05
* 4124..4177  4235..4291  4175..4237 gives 0.04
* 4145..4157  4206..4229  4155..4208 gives 0.07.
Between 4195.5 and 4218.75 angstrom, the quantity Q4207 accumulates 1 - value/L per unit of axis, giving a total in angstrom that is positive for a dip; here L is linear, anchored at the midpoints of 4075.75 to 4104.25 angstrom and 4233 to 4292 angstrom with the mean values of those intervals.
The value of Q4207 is 2.0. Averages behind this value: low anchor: 53.2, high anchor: 50.5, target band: 47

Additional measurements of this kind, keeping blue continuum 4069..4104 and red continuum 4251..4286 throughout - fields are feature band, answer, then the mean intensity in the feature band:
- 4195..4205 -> 0.97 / 46.4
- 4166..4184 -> 2.24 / 45.4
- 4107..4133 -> -0.59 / 54.2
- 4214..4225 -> -0.28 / 52.3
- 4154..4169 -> 1.72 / 46.1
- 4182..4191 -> 0.99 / 45.9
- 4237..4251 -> -0.26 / 51.4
